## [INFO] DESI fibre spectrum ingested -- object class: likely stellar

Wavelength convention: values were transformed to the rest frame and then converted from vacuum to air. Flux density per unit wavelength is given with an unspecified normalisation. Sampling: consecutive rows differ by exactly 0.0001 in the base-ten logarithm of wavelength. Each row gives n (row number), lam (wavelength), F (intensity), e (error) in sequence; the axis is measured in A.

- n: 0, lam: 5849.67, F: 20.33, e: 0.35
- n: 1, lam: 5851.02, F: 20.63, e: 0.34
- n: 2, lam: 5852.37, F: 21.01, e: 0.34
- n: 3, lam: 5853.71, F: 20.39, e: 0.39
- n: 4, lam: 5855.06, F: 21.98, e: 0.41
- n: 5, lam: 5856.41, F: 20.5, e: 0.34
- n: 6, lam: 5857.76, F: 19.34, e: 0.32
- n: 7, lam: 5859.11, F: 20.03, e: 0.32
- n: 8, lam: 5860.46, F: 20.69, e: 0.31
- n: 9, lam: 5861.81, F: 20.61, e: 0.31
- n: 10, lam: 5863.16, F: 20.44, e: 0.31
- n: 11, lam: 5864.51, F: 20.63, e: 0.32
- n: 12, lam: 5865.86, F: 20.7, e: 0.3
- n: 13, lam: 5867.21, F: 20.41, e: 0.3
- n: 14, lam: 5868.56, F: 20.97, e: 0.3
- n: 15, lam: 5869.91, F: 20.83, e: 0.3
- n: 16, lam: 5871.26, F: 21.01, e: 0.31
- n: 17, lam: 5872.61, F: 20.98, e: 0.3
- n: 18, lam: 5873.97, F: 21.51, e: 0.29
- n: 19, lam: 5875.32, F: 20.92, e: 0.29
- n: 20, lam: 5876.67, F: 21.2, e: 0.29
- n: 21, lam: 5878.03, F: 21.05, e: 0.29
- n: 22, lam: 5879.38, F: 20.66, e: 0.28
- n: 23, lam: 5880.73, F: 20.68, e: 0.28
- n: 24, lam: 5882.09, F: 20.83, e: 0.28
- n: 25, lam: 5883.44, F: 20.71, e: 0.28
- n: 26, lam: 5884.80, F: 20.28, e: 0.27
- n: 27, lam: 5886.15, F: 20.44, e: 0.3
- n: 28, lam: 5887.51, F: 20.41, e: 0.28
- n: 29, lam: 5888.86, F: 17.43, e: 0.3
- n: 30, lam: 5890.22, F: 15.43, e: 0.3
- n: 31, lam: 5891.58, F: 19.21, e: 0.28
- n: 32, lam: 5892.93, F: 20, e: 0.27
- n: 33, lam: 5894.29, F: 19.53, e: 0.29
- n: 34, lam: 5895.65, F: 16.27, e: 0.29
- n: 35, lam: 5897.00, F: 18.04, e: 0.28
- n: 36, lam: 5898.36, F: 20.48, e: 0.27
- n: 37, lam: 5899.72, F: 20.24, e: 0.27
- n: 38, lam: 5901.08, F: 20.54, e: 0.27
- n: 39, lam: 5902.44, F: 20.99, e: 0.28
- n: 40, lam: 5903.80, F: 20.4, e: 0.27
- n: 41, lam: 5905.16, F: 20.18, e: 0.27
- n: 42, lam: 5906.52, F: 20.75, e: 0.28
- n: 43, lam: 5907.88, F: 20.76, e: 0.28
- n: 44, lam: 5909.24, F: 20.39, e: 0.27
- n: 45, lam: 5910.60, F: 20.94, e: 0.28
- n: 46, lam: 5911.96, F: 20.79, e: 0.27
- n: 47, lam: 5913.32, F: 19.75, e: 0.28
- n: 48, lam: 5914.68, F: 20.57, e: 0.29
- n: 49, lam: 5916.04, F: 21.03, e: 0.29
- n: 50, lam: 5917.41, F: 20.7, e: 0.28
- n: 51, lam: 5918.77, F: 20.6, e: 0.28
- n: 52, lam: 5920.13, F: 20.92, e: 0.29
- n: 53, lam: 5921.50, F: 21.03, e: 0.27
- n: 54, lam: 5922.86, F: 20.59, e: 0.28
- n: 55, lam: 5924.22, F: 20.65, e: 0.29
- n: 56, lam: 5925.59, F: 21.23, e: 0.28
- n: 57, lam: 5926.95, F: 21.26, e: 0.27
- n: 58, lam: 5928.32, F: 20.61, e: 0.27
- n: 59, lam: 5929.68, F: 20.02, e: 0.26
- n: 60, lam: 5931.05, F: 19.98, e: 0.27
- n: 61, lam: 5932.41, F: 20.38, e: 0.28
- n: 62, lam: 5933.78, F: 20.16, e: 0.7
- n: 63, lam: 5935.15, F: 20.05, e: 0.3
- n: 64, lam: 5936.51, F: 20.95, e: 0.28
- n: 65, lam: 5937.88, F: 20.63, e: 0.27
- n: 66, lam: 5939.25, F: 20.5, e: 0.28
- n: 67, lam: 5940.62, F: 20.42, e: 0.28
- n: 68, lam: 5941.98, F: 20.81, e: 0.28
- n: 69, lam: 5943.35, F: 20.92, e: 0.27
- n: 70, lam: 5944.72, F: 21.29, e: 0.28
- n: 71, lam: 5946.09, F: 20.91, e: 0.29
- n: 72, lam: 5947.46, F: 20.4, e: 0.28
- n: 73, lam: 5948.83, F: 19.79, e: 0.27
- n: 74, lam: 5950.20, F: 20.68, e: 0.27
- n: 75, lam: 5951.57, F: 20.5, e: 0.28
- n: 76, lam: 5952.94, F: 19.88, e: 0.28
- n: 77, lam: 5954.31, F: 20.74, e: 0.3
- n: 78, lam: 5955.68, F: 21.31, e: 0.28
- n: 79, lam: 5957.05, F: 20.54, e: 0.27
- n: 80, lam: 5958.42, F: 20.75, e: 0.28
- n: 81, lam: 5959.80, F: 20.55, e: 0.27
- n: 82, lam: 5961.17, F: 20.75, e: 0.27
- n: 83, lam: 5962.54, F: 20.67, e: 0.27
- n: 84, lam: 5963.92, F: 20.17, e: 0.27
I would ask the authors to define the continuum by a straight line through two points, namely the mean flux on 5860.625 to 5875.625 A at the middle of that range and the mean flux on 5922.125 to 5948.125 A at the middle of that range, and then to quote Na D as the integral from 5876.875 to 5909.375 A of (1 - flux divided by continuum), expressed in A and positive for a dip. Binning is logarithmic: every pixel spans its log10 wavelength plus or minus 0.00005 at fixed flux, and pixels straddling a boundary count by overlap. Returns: 1.4 A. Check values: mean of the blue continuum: 20.8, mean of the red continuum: 20.6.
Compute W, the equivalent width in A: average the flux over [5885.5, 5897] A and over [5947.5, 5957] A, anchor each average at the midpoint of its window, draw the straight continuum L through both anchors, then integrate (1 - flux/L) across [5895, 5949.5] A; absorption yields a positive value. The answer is -2.49 A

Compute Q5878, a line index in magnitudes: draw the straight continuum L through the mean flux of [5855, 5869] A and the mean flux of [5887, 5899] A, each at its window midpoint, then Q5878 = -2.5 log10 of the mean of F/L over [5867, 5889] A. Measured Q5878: -0.07 mag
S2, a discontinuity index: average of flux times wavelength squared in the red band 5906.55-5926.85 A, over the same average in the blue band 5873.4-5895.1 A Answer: 1.05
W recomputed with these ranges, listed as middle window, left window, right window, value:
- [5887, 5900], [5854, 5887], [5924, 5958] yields 1.3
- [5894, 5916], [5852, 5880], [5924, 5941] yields 0.6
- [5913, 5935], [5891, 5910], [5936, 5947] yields -0.2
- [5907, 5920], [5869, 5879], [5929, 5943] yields 0.0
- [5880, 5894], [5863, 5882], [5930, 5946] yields 0.8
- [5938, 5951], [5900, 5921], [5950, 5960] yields 0.0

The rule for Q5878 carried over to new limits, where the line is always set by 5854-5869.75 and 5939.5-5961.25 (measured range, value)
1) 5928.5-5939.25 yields 0.02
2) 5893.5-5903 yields 0.06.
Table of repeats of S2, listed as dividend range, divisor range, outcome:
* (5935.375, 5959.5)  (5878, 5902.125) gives 1.08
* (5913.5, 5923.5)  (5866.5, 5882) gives 1.01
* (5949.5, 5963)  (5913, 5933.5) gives 1.01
